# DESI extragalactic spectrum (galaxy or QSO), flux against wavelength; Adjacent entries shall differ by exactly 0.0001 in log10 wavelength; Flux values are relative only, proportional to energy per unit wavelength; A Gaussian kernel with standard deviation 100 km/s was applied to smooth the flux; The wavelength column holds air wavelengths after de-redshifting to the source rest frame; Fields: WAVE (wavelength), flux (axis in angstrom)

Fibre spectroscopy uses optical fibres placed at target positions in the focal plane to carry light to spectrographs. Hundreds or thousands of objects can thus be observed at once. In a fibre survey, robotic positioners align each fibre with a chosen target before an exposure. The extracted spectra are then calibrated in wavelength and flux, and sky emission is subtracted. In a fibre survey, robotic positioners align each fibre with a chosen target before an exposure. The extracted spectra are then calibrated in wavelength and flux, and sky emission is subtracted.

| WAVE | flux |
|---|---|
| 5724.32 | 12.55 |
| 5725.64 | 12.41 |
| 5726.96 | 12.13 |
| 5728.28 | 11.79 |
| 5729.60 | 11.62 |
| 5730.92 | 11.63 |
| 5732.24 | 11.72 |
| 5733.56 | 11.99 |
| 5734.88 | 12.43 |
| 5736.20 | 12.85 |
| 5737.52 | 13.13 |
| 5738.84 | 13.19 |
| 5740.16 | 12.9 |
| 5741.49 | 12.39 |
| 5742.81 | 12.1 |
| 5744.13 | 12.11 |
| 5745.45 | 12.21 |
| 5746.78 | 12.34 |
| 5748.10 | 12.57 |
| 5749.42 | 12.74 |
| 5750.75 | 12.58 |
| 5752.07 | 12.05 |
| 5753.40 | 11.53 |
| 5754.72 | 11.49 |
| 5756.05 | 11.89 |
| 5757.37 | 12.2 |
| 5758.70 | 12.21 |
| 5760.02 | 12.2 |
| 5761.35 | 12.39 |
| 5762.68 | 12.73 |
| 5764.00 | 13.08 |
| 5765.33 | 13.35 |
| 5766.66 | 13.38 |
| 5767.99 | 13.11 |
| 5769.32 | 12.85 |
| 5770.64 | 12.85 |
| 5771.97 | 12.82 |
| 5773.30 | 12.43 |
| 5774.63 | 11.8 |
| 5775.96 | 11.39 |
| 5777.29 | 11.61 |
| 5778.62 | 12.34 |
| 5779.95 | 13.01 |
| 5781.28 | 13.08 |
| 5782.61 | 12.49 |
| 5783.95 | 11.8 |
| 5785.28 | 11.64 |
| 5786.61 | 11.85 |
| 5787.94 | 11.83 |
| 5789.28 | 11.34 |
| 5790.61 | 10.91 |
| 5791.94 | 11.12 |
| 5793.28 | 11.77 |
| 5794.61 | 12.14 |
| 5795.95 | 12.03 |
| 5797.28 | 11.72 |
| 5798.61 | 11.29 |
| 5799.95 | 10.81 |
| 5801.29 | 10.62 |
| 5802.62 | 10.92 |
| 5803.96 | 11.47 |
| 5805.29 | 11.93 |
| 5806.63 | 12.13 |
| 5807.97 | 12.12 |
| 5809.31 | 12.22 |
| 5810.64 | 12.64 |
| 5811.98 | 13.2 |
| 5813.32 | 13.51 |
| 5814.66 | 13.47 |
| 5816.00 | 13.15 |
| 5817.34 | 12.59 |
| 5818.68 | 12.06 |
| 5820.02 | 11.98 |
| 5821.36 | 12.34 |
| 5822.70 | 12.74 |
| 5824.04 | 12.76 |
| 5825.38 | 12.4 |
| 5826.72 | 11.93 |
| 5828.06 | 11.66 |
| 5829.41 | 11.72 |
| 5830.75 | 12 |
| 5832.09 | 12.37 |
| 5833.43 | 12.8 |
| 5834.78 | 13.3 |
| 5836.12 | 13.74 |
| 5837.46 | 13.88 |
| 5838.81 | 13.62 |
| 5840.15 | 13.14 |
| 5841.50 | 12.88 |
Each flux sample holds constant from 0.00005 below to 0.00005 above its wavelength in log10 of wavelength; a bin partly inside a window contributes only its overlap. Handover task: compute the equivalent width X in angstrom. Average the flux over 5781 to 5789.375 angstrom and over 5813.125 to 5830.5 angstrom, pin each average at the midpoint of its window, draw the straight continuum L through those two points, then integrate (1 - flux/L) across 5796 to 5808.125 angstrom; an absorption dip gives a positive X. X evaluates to 0.7 angstrom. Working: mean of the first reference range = 12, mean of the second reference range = 12.4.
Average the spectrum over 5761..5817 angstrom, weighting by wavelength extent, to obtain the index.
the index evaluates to 12.2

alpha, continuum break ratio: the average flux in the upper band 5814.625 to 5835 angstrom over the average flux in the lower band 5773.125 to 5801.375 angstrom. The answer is 1.1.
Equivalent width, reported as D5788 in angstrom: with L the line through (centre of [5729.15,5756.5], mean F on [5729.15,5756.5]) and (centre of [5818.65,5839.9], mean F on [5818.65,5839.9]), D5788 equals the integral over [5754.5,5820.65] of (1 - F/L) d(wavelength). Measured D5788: 1.4 angstrom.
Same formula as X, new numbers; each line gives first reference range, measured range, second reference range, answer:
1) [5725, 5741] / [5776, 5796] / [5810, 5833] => 0.83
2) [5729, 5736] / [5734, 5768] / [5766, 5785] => -0.89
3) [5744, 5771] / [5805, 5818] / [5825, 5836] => -0.36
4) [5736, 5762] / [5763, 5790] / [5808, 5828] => 0.09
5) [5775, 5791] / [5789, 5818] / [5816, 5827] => 0.56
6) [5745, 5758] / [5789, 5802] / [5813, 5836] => 1.06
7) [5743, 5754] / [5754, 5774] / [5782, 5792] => -0.97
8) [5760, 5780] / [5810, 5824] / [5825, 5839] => -0.15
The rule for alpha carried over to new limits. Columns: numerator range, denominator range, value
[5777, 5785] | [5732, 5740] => 0.98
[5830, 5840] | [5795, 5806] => 1.15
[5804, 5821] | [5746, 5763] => 1.03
